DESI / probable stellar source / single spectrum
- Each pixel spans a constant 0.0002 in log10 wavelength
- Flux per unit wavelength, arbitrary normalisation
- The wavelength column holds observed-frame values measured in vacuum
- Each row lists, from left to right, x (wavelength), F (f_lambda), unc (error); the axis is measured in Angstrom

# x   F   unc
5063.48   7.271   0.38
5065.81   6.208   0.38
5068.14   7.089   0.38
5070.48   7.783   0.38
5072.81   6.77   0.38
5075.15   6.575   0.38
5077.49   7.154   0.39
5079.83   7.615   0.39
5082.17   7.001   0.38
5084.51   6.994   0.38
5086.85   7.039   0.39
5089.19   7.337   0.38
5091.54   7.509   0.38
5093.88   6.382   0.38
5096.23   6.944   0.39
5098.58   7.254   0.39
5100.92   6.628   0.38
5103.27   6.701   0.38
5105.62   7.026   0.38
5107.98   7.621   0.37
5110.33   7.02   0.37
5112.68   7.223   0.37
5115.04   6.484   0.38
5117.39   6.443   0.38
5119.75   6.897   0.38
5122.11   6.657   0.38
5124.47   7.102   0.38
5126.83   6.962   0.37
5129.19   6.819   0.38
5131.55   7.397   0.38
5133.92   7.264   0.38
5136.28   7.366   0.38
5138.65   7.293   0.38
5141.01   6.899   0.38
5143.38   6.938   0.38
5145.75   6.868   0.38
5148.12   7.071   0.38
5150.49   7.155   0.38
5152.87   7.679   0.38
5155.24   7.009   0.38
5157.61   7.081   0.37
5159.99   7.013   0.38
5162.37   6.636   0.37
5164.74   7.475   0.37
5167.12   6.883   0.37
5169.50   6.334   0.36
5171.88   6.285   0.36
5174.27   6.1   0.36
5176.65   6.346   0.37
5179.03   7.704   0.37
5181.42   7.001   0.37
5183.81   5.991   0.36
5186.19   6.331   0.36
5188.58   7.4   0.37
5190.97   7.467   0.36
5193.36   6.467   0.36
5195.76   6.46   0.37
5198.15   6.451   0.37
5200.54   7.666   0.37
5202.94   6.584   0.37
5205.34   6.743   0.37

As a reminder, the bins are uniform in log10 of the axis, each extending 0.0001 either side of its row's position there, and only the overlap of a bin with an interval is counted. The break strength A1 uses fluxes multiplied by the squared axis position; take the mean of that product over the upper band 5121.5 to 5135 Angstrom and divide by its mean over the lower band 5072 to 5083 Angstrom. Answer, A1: 1.02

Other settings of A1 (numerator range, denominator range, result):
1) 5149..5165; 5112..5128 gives 1.06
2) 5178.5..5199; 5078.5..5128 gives 1.00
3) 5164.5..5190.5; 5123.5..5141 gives 0.95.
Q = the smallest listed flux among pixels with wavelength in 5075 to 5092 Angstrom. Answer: 6.575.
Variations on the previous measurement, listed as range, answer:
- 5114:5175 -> 6.1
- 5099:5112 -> 6.628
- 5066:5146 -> 6.382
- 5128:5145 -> 6.819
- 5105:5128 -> 6.443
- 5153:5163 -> 6.636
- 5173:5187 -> 5.991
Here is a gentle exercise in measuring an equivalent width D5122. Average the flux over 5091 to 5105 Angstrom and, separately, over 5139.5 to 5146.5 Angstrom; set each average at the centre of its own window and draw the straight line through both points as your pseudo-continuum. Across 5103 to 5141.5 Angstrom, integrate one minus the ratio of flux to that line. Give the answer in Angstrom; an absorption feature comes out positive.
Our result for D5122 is -0.6 Angstrom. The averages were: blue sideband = 6.88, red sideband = 6.93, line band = 7.02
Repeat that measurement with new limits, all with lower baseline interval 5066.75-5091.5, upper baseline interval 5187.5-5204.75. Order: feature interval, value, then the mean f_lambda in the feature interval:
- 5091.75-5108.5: 0.4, 6.94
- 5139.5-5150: 0.1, 6.97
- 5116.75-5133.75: 0.3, 6.93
